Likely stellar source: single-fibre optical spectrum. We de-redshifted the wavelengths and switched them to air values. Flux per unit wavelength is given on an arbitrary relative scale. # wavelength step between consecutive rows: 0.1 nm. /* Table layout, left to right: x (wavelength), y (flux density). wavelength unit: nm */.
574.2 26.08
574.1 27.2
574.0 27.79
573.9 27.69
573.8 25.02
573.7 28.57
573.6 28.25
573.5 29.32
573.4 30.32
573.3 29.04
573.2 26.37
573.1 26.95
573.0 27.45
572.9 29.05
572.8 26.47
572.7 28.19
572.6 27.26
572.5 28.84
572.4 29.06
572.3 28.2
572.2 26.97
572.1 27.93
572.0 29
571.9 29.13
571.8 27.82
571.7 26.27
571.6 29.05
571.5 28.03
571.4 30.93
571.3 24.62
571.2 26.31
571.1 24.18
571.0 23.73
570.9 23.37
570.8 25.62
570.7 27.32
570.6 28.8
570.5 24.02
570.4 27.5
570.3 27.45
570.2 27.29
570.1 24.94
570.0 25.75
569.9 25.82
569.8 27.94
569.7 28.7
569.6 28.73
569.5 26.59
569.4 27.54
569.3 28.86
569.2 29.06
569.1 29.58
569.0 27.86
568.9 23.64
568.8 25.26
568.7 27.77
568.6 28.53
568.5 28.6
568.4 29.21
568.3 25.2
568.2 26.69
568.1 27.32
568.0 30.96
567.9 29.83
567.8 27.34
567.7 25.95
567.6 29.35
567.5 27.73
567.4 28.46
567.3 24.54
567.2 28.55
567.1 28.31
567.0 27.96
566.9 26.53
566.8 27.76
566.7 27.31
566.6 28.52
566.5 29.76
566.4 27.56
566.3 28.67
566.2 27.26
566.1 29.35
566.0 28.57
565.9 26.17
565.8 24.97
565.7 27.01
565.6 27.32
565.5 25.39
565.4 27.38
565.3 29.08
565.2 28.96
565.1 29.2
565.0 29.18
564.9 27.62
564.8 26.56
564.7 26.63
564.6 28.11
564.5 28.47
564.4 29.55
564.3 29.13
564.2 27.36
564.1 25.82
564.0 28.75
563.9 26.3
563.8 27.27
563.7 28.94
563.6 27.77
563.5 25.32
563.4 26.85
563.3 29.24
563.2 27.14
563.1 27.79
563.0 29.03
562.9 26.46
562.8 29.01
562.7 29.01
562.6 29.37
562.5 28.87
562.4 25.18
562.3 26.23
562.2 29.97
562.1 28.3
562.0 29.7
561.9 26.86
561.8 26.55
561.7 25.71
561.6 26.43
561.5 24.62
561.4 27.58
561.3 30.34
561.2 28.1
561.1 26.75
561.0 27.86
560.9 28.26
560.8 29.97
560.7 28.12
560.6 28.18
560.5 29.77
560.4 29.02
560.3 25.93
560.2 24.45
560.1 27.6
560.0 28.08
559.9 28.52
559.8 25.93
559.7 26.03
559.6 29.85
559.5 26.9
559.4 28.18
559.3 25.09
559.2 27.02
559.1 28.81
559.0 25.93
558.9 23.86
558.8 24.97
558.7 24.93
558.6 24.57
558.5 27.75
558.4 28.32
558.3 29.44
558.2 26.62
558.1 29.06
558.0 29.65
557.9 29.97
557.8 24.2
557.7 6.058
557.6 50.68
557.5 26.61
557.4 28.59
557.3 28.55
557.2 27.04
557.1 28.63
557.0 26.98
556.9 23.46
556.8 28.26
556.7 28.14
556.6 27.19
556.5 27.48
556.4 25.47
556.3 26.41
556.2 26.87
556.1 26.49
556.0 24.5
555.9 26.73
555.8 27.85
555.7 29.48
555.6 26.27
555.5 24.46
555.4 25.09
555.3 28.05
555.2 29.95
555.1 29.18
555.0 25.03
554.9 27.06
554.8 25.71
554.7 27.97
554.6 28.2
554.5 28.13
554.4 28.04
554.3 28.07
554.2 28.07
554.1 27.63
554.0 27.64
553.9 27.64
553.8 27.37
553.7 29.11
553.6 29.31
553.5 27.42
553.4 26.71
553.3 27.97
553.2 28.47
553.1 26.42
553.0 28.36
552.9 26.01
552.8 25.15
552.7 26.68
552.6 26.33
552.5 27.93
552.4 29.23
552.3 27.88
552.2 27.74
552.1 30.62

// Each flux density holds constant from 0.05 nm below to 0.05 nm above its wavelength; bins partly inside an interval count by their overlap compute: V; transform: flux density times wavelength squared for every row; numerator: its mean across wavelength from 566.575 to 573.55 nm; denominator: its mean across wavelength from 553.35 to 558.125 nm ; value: 1.06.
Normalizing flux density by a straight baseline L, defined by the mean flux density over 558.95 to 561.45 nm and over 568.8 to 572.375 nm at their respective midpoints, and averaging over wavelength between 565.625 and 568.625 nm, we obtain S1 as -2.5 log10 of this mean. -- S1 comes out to -0.020 mag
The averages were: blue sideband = 27.7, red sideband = 27.1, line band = 27.8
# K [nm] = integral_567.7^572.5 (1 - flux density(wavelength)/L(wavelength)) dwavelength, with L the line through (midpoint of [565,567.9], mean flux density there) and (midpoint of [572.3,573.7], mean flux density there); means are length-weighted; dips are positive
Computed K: 0.12 nm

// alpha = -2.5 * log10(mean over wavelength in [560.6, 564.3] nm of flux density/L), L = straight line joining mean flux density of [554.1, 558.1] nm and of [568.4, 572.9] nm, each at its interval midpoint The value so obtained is -0.02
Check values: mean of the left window 27.3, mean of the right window 27.3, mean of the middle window 27.7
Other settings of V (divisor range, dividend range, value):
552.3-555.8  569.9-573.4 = 1.05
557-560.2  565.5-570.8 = 1.04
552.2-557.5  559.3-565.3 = 1.04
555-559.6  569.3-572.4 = 1.05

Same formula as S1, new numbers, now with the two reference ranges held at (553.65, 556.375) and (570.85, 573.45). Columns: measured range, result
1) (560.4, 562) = -0.017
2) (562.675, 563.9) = -0.014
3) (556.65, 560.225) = 0.005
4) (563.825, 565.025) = -0.014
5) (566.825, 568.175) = -0.018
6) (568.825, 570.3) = 0.007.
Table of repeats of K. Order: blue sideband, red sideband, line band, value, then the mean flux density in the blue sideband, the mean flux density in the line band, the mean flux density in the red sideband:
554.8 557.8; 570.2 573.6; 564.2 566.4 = -0.04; 27.1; 27.8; 27.4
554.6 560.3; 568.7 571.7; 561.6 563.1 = -0.05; 27.1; 27.8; 26.9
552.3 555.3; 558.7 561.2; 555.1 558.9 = 0.04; 27.6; 27.1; 27.3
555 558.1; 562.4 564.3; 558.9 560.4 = 0.03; 27.3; 27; 27.8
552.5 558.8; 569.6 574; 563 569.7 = -0.10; 27.3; 27.7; 27.3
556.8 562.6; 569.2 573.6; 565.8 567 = -0.02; 27.4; 27.8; 27.4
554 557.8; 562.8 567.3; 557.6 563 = 0.03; 27.2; 27.3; 27.7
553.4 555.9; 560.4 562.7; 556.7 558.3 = 0.00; 27.6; 27.7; 27.9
